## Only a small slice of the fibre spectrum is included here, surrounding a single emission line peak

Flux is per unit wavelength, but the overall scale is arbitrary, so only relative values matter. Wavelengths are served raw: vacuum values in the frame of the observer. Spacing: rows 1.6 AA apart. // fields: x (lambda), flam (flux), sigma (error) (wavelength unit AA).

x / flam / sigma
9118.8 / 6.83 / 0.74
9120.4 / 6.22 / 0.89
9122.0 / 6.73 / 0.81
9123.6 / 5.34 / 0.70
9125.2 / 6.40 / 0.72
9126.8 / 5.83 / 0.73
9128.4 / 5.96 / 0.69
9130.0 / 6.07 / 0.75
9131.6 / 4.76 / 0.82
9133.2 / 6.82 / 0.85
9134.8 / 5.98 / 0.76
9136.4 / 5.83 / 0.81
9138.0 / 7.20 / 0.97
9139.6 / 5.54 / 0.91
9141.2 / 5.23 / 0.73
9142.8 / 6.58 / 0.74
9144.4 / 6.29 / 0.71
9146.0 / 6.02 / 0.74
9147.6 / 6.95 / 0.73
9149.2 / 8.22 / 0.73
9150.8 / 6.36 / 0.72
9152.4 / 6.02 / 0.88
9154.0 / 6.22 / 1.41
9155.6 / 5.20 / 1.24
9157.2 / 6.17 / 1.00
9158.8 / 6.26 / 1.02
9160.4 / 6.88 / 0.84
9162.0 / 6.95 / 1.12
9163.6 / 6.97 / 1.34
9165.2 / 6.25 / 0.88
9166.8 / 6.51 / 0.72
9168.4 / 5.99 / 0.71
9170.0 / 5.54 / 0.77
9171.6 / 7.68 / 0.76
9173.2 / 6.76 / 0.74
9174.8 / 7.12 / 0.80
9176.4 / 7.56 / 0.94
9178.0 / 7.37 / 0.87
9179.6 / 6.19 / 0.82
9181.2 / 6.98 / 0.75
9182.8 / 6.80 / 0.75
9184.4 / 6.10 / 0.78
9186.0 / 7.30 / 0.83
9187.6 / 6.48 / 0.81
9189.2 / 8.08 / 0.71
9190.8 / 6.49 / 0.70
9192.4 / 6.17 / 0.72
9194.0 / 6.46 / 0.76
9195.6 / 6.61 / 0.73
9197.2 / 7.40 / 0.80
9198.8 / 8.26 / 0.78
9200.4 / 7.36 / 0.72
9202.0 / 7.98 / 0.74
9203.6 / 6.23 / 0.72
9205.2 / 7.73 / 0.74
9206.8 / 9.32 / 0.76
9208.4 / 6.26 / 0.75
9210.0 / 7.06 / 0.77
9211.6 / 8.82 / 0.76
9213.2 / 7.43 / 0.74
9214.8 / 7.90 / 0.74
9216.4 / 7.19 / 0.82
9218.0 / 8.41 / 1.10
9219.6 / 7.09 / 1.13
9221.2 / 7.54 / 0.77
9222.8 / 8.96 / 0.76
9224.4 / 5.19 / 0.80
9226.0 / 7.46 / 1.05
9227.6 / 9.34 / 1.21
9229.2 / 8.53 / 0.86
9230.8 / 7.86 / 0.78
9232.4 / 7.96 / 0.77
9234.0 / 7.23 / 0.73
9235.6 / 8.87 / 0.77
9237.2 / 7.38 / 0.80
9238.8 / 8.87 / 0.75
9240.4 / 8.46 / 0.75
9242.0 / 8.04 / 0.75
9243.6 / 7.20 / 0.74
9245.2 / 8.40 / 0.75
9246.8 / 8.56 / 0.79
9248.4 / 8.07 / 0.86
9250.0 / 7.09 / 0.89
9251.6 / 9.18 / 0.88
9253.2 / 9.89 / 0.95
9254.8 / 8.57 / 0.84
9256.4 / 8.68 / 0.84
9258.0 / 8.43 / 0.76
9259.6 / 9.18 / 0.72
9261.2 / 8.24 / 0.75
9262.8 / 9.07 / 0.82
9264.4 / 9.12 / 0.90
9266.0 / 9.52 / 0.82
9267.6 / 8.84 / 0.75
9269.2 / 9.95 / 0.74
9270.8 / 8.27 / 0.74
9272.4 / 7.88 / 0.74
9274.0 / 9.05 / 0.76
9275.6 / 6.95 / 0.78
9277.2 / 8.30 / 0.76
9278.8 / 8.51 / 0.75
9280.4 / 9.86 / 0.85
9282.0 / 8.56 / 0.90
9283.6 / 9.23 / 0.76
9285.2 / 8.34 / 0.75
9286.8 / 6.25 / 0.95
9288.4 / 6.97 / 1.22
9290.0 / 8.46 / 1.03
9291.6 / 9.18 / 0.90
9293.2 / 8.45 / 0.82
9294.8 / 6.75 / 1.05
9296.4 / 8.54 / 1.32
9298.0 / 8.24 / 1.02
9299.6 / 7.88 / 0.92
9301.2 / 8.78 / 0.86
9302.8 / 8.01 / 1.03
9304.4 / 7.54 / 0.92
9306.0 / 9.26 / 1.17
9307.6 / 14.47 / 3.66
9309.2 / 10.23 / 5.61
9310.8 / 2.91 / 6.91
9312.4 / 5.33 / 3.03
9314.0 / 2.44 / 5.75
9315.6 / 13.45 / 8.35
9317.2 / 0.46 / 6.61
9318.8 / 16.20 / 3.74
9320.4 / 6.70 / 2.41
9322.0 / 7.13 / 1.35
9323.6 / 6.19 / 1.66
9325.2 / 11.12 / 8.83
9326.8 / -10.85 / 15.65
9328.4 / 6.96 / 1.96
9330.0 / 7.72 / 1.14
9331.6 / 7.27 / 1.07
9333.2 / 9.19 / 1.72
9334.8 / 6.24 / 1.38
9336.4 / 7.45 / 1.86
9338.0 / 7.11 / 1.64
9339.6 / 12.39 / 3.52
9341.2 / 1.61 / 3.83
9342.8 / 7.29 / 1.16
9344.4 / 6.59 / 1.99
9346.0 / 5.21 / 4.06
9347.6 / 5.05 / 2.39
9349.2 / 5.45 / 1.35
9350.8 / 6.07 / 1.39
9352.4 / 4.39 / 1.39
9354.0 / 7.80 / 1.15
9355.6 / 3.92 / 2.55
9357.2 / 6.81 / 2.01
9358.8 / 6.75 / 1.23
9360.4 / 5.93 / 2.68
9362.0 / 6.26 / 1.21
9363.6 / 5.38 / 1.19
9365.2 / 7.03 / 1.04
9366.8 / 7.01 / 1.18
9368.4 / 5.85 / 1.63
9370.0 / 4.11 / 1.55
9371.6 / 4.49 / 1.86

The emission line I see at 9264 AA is Mg II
